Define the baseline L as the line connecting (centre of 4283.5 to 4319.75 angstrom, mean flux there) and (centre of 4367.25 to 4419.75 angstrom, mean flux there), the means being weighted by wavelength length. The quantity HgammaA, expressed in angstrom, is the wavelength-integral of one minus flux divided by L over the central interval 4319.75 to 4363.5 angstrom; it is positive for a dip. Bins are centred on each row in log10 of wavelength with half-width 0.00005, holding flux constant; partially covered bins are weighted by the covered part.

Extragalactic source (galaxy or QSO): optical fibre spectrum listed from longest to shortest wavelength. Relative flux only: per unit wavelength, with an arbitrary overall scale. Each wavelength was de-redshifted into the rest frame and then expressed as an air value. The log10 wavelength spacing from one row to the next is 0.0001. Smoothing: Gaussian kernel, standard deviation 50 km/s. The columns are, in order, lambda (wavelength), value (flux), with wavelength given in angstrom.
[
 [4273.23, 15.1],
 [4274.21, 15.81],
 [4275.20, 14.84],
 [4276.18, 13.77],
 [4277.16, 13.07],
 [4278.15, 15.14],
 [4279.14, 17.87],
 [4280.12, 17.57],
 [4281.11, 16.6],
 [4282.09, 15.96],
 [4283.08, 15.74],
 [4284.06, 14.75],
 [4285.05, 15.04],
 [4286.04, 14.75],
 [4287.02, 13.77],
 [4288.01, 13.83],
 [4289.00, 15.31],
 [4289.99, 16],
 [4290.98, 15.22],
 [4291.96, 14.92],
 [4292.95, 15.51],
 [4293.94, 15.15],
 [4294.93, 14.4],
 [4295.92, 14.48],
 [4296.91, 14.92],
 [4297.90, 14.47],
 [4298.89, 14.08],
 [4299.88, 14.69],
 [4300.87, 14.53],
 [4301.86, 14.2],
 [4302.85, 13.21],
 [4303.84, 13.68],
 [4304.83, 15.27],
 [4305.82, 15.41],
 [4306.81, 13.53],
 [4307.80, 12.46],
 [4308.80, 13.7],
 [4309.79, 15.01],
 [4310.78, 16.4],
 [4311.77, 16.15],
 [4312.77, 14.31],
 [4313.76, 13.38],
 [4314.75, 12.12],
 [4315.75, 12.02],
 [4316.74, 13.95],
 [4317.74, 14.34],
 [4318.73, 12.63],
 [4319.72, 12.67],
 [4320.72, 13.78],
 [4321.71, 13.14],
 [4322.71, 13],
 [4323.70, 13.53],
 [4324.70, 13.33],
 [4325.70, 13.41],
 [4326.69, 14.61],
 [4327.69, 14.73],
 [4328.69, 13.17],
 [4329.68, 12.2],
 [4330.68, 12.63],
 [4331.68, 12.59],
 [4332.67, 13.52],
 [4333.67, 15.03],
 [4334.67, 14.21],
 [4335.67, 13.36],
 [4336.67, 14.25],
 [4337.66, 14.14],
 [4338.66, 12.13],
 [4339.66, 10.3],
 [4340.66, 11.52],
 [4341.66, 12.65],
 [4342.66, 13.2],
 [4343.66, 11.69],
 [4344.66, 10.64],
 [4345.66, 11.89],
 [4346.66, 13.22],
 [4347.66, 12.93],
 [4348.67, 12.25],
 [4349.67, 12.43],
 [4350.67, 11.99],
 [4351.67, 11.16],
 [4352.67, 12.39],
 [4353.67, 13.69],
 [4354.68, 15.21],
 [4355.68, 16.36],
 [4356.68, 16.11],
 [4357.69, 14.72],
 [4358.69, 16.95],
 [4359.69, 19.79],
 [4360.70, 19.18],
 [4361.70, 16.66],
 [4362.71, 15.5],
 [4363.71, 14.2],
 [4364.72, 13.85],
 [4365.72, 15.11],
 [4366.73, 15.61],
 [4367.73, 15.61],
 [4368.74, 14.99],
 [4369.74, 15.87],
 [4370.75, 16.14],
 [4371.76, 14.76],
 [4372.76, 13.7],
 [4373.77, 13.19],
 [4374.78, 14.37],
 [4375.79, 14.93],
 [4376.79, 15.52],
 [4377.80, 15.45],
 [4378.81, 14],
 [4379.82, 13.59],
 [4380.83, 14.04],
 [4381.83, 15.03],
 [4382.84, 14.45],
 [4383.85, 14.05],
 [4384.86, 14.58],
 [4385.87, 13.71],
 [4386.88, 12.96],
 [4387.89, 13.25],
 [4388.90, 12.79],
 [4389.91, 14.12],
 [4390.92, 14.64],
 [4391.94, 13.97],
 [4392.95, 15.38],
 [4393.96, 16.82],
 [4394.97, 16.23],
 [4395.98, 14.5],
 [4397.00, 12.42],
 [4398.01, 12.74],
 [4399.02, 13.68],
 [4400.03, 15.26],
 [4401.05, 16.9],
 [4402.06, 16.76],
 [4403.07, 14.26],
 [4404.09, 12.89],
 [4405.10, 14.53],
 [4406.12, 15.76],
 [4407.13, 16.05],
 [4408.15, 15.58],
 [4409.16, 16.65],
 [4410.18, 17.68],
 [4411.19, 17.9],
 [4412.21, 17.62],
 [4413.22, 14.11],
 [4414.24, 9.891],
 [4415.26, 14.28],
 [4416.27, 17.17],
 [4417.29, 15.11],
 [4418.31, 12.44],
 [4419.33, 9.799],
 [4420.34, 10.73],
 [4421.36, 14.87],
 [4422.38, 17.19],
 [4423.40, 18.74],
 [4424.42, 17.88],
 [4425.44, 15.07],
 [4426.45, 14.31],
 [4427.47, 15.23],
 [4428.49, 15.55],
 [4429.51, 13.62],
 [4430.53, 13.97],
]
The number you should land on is 2.4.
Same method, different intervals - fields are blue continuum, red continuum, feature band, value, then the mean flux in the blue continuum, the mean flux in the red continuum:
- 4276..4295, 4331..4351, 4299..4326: 0.3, 15.3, 12.7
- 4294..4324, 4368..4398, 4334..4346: 1.4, 14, 14.4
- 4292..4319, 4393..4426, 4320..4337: 1.0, 14.2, 15.1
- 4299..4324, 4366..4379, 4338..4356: 2.5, 13.9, 15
